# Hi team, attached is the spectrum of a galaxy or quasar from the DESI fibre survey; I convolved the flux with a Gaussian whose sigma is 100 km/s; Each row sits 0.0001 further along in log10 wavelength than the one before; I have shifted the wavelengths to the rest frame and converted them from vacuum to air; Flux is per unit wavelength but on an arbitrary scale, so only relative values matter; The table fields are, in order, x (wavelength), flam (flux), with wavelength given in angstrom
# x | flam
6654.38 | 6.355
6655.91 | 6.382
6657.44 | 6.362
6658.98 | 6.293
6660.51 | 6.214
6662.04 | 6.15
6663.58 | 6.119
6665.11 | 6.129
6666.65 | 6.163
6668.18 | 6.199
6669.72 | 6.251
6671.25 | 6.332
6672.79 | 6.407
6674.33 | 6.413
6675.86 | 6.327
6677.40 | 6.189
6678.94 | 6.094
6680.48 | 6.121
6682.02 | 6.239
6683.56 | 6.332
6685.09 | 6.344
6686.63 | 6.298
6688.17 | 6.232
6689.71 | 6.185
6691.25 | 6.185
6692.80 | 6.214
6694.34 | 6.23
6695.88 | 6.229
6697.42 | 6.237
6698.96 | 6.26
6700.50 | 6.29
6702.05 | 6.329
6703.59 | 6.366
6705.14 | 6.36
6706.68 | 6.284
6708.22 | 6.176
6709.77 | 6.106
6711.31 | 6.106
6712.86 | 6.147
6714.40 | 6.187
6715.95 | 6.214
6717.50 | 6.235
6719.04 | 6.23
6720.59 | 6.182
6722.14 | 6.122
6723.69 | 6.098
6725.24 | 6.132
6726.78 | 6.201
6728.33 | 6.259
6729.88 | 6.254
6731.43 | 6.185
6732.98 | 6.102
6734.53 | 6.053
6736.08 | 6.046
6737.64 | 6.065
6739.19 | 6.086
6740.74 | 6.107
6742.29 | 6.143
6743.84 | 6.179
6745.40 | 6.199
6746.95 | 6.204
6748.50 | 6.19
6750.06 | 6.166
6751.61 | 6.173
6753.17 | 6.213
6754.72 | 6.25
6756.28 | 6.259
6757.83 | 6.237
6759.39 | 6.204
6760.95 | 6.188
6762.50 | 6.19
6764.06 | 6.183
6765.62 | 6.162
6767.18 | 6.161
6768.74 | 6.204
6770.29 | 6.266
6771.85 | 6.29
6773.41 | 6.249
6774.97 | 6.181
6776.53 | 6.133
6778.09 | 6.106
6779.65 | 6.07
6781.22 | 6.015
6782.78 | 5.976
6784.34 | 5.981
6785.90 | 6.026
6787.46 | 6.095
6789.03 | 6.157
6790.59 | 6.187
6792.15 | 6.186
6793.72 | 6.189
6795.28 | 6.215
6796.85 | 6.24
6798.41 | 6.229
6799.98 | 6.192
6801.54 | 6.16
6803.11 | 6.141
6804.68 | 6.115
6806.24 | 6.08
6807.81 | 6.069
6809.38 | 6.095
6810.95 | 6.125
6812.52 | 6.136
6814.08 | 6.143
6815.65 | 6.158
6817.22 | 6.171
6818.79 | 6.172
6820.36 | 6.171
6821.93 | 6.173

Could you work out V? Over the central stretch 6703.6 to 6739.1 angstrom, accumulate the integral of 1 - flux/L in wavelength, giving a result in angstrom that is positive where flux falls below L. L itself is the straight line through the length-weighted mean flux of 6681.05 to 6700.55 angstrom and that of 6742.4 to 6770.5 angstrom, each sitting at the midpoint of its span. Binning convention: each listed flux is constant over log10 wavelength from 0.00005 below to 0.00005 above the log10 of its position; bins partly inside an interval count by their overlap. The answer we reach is 0.31 angstrom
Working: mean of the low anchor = 6.25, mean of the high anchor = 6.2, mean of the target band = 6.17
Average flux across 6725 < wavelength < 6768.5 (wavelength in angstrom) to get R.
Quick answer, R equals 6.17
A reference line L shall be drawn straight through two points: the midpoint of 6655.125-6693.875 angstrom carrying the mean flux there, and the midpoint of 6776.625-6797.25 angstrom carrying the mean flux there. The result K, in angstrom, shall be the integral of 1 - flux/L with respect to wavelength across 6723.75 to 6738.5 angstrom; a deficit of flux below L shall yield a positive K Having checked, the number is 0.1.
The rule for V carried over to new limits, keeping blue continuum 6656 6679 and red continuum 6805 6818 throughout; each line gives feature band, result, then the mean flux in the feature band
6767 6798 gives 0.0 angstrom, 6.15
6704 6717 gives 0.0 angstrom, 6.2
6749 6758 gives -0.1 angstrom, 6.21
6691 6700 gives 0.0 angstrom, 6.23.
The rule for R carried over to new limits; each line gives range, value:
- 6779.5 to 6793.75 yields 6.08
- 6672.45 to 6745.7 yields 6.21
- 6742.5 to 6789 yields 6.16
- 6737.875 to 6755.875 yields 6.17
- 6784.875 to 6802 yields 6.17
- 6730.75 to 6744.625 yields 6.1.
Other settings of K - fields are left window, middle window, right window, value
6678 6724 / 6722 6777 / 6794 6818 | 0.1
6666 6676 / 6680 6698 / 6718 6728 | 0.1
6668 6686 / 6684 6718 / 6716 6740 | -0.1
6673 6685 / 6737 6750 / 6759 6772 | 0.1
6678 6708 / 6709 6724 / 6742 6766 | 0.2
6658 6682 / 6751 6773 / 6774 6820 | -0.2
